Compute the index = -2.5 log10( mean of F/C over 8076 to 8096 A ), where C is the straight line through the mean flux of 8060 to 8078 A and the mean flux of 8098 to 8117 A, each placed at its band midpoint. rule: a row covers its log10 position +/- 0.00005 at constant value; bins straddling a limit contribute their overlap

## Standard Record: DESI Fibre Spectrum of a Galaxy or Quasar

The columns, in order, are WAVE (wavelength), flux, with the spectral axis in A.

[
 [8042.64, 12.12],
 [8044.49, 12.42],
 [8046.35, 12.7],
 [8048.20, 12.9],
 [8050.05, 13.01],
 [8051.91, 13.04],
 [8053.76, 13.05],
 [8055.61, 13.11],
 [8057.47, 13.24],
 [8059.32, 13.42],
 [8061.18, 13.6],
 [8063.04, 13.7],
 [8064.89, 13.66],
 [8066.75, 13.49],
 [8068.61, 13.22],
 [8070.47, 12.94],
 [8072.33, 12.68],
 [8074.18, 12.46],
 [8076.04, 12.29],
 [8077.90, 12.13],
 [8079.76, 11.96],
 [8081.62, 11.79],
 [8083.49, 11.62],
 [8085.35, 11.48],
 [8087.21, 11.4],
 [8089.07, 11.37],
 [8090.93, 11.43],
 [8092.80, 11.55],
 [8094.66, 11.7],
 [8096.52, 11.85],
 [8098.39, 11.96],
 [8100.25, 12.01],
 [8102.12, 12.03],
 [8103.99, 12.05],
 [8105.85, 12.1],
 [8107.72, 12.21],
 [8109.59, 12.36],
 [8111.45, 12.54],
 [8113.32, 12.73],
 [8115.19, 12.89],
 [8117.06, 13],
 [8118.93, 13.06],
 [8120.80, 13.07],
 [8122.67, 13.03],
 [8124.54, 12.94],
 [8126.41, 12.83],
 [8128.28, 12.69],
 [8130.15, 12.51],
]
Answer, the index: 0.094 mag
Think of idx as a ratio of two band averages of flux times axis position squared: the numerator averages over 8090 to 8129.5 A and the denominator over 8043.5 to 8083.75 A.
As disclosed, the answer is 0.97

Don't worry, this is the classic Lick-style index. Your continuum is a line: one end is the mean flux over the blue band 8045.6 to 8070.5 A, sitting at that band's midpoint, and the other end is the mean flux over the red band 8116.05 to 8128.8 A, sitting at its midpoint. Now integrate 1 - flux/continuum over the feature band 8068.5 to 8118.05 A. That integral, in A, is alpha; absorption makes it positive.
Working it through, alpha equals 3.6 A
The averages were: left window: 13.2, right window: 13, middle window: 12.1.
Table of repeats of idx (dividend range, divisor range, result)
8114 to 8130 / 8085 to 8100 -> 1.12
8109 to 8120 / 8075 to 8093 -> 1.10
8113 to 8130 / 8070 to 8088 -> 1.08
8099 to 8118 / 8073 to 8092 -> 1.06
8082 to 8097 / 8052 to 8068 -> 0.87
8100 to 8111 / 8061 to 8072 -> 0.92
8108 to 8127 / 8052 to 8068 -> 0.97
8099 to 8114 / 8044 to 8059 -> 0.96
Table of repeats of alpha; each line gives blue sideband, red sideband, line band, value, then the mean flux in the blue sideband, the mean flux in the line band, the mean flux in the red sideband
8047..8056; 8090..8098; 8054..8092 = -0.7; 13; 12.6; 11.7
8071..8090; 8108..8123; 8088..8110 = 0.9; 11.9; 11.9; 12.8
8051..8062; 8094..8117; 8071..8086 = 0.8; 13.2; 12.1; 12.2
